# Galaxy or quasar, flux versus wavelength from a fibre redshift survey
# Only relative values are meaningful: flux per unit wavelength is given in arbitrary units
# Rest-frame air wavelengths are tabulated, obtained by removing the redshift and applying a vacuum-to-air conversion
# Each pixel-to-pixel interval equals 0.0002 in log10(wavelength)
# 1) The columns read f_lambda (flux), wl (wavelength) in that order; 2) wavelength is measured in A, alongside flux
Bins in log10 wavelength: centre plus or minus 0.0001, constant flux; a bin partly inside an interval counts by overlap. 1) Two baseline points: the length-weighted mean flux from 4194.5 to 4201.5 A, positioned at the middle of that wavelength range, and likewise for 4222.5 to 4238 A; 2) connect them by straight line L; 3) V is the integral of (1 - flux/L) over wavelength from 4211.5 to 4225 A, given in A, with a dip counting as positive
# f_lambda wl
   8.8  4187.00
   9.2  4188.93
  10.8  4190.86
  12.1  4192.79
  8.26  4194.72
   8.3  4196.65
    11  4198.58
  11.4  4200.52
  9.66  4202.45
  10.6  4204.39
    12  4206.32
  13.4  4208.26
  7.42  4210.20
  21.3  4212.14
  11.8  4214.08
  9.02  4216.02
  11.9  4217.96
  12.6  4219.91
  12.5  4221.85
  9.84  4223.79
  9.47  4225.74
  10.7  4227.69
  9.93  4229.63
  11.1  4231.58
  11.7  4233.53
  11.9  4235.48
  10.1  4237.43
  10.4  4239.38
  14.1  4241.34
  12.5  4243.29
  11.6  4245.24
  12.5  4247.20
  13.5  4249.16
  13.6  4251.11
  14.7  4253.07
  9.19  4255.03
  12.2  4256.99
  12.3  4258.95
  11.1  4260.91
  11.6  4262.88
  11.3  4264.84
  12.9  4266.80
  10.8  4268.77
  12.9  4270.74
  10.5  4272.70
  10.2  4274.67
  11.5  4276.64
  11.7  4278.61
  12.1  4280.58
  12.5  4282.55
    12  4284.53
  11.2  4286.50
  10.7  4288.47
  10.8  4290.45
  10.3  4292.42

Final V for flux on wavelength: -2.7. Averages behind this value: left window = 9.9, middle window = 12.4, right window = 10.6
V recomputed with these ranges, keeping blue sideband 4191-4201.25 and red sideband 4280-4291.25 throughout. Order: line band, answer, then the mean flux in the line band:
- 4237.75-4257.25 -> -2.4 A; 12.4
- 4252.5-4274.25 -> -0.9 A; 11.7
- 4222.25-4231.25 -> 0.4 A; 10.2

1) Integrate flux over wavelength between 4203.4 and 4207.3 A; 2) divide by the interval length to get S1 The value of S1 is 11.3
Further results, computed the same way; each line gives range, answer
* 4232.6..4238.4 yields 11.2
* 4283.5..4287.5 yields 11.6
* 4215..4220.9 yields 11.2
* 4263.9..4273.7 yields 11.7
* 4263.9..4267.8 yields 12.1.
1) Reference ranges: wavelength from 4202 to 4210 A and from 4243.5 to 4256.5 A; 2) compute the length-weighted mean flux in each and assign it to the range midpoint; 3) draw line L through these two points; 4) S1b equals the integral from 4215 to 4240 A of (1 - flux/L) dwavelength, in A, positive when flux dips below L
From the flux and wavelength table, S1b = 2.0 A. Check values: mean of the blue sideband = 11.1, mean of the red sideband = 12.5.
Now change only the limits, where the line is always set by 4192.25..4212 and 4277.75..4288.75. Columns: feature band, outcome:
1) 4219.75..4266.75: -1.59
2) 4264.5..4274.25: -0.01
